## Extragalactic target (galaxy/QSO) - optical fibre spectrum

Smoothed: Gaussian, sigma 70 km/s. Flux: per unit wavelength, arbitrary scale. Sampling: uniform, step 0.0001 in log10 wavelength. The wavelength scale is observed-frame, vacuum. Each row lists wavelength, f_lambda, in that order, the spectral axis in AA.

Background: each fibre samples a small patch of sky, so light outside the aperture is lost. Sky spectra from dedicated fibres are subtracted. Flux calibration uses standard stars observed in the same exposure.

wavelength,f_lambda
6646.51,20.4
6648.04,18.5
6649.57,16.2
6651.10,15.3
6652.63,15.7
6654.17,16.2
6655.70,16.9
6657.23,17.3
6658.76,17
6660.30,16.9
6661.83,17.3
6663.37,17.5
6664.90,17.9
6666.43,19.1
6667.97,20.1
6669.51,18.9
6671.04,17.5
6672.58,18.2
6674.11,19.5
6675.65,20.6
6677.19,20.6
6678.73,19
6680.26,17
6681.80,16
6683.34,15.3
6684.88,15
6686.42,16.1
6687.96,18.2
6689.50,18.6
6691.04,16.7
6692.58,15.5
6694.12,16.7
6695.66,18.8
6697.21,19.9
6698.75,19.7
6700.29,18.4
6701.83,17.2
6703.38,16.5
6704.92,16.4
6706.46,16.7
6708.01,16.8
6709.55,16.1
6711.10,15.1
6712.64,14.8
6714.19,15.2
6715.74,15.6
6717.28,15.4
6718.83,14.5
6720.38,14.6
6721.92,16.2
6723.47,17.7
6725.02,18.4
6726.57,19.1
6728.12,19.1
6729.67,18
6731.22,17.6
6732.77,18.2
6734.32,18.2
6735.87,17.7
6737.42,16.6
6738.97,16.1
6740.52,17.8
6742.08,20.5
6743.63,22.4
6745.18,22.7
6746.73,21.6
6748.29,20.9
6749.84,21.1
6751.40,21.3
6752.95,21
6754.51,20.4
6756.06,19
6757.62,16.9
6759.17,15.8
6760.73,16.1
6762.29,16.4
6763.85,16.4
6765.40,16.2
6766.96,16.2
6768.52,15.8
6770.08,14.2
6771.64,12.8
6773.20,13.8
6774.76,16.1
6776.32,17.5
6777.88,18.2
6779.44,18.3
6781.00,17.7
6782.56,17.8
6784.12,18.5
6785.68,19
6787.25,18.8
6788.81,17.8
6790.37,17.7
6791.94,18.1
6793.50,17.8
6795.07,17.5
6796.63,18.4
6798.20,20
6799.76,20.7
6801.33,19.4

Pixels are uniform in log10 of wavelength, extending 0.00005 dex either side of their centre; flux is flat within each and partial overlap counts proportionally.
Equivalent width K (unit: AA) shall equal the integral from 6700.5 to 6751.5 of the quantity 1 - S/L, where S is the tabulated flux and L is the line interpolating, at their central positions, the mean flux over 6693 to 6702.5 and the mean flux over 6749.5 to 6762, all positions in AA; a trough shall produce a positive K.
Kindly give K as 2.3 AA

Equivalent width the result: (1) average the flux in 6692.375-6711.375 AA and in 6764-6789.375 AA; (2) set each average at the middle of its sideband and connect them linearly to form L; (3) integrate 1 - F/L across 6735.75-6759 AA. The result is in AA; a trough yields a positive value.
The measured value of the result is -3.7 AA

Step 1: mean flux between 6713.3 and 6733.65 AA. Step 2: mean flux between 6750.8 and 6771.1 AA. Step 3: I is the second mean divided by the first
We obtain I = 1.0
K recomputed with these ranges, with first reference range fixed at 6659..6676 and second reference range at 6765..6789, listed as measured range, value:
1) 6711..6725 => 1.60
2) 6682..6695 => 1.13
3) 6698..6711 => 0.54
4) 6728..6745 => -1.11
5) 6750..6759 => -1.28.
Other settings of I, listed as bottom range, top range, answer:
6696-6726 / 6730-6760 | 1.16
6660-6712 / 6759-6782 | 0.91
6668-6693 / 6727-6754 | 1.10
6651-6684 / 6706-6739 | 0.94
